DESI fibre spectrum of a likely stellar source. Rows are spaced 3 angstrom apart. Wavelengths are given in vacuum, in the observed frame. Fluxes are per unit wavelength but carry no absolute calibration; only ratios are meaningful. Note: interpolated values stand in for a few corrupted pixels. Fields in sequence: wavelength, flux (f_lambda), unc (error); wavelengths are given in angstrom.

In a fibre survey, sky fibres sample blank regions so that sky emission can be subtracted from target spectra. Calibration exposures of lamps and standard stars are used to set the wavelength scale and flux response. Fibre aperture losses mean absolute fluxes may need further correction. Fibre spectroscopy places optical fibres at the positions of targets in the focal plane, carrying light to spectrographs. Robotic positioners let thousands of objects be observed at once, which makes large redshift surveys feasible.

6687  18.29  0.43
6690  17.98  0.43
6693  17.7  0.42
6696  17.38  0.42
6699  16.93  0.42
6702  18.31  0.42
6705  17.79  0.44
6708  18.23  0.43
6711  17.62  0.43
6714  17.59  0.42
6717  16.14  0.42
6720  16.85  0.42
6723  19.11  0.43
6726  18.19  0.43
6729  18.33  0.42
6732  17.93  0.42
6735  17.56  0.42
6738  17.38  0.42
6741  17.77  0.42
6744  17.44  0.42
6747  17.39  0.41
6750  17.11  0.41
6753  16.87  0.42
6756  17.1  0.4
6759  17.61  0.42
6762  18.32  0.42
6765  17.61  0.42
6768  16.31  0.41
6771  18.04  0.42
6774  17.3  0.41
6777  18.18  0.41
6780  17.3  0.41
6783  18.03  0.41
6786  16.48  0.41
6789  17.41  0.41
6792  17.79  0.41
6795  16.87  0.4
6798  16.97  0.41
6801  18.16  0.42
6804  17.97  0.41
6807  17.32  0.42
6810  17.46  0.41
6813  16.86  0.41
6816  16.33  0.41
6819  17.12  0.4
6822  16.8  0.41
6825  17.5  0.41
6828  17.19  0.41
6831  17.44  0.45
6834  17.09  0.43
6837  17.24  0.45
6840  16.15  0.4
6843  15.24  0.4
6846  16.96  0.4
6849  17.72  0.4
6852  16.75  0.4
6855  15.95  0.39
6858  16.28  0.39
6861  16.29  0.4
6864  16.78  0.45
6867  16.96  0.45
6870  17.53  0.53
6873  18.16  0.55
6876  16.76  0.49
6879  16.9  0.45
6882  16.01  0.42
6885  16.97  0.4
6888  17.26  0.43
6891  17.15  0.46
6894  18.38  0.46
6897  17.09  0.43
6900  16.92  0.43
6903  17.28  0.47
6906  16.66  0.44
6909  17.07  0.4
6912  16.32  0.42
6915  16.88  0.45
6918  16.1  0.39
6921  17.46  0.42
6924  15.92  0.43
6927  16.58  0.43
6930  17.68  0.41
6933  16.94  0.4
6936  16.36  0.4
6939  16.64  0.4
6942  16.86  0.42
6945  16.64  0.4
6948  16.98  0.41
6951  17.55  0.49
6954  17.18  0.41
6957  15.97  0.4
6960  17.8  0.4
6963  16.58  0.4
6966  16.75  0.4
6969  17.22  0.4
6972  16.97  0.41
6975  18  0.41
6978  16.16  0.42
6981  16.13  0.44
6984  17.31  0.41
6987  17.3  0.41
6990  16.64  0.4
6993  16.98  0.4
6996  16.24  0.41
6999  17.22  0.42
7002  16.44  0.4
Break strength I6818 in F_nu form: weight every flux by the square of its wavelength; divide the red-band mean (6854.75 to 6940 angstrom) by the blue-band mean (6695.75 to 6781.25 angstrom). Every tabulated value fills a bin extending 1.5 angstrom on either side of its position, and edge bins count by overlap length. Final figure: 1.0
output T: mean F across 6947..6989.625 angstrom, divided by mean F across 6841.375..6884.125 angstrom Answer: 1.01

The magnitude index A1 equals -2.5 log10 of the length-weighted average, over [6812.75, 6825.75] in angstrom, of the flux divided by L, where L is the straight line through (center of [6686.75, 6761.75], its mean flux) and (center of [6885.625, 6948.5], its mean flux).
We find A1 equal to 0.02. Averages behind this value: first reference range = 17.6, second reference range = 16.9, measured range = 16.9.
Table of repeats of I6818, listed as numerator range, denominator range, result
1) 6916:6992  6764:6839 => 1.02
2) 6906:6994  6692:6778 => 1.02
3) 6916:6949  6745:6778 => 1.01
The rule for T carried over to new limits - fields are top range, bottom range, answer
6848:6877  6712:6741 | 0.96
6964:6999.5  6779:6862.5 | 0.99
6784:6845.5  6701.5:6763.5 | 0.97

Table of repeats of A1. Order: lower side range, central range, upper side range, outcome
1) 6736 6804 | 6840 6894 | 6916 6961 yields 0.02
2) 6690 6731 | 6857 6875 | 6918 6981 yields 0.01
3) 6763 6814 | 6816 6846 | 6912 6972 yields 0.03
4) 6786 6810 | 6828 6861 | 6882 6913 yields 0.04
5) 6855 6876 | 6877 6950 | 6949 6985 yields 0.00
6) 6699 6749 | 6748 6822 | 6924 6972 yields 0.01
